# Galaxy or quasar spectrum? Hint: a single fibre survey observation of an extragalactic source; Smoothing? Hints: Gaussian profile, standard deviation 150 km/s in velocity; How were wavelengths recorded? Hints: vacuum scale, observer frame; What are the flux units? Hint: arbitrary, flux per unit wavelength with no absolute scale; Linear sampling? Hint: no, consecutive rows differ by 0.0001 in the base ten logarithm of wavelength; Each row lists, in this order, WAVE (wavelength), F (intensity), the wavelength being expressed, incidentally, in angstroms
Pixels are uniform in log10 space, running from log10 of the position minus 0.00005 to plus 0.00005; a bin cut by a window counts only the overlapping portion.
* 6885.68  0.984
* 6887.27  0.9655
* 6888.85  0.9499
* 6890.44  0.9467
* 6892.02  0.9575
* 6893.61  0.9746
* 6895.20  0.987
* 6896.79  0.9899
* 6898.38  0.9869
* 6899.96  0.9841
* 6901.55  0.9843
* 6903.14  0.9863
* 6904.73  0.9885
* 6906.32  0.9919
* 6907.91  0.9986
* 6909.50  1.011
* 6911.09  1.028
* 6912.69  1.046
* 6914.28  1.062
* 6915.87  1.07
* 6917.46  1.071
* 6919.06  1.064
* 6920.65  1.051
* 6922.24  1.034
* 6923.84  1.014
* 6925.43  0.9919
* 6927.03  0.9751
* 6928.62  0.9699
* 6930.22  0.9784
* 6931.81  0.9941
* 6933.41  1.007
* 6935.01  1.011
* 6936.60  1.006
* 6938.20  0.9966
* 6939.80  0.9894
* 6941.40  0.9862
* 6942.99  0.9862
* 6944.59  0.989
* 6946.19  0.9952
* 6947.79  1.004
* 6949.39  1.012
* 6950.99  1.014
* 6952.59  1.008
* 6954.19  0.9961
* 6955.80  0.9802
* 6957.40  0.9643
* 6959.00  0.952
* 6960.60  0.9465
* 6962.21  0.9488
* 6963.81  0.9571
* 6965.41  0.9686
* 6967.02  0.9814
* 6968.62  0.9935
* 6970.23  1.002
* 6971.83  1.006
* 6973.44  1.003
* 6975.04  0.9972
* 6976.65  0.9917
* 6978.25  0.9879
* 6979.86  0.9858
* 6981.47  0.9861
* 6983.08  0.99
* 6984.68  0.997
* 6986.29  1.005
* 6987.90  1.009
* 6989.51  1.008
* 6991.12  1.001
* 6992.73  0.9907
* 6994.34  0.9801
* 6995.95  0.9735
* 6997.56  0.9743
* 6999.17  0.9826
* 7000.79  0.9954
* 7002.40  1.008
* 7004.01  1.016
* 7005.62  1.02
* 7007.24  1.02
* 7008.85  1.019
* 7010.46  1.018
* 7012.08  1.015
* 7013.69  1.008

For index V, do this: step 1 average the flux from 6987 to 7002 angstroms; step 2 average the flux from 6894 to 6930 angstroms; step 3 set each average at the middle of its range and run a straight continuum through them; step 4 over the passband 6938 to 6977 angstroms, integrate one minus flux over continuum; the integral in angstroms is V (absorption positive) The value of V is 0.5 angstroms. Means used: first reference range 1.01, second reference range 0.991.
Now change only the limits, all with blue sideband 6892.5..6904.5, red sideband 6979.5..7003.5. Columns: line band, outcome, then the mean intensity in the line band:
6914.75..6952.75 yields -0.86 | 1.01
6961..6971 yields 0.17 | 0.973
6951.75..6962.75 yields 0.20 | 0.971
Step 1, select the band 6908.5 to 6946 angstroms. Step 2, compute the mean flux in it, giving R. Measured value 1.01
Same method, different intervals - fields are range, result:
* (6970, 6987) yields 0.996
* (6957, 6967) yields 0.958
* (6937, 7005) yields 0.99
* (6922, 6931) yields 0.991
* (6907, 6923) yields 1.04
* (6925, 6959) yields 0.992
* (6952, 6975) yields 0.979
